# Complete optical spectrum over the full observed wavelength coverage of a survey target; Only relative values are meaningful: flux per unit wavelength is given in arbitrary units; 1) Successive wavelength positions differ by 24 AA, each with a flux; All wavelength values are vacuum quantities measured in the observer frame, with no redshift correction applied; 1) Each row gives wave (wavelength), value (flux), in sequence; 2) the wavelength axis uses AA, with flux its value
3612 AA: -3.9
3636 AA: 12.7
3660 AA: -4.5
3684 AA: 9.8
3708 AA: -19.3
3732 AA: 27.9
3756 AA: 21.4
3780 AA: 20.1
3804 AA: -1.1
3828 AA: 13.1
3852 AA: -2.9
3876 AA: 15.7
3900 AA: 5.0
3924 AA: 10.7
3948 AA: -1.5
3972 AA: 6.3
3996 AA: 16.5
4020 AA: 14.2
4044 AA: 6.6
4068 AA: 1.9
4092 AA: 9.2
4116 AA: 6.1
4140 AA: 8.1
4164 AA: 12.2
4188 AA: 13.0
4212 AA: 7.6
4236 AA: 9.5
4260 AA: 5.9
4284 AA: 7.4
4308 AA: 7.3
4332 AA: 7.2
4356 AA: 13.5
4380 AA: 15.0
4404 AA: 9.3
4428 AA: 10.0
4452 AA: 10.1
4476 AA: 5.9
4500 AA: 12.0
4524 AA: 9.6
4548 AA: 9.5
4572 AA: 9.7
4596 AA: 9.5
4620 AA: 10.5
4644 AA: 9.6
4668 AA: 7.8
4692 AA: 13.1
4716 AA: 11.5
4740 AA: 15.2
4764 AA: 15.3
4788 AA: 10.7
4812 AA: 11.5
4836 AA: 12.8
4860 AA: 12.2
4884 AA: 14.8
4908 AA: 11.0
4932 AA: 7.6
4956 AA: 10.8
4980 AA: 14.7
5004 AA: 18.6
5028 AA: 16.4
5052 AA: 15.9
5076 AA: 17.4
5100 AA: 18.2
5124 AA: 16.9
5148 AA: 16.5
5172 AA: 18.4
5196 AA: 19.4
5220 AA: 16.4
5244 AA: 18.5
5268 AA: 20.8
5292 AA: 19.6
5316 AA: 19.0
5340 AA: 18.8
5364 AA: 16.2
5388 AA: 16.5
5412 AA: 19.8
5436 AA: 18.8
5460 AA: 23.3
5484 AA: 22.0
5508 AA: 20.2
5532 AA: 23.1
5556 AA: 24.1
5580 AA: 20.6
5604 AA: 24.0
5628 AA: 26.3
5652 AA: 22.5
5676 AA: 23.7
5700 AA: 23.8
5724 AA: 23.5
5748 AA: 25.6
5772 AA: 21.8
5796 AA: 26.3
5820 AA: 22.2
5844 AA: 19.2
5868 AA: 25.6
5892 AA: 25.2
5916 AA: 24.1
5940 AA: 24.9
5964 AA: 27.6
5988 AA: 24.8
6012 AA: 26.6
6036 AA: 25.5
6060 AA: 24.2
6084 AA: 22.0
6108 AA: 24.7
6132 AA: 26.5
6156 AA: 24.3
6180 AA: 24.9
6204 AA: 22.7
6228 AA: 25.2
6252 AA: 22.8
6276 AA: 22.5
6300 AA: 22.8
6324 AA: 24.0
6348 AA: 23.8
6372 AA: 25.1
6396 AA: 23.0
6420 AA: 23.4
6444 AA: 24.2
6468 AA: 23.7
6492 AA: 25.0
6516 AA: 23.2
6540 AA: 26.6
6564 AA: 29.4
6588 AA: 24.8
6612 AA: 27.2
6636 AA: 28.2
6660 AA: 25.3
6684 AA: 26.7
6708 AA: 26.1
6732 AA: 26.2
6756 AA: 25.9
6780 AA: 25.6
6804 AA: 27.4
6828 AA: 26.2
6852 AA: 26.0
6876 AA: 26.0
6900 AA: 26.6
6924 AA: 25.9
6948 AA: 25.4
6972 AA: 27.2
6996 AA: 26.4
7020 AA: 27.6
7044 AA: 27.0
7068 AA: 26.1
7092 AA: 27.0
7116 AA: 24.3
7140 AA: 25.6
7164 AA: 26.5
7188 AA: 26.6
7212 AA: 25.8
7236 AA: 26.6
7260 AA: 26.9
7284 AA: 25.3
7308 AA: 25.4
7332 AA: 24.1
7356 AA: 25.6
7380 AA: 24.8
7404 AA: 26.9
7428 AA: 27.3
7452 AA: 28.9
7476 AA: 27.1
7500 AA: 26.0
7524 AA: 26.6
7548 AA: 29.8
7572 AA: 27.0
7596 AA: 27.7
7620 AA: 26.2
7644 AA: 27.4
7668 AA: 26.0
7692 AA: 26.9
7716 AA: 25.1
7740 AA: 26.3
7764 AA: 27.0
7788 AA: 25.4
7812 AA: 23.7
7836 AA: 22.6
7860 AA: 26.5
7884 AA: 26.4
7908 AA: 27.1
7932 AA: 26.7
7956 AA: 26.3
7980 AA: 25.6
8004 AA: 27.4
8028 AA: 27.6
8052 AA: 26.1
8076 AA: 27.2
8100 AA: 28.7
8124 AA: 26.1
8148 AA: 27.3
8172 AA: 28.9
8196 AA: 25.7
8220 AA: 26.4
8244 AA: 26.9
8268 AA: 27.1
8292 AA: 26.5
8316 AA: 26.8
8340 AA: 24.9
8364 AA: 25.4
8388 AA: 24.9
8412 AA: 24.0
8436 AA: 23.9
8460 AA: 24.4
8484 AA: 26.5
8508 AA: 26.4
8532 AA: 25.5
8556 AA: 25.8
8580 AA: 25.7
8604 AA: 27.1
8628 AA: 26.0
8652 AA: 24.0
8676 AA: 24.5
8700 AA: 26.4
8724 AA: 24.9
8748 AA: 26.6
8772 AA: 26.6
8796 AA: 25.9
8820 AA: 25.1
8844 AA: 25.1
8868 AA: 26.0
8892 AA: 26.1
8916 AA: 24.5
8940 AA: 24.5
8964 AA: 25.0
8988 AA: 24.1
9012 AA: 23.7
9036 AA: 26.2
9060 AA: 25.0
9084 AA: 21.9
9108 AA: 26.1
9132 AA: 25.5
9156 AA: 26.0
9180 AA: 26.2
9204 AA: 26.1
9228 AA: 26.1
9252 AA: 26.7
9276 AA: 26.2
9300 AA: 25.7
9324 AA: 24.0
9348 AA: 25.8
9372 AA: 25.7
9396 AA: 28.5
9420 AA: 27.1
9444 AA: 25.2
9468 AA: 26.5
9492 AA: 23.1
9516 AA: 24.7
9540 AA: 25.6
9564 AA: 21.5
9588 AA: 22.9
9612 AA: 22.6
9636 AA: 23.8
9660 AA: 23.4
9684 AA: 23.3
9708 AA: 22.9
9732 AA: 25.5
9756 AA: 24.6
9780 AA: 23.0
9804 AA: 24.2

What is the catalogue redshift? 0.25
